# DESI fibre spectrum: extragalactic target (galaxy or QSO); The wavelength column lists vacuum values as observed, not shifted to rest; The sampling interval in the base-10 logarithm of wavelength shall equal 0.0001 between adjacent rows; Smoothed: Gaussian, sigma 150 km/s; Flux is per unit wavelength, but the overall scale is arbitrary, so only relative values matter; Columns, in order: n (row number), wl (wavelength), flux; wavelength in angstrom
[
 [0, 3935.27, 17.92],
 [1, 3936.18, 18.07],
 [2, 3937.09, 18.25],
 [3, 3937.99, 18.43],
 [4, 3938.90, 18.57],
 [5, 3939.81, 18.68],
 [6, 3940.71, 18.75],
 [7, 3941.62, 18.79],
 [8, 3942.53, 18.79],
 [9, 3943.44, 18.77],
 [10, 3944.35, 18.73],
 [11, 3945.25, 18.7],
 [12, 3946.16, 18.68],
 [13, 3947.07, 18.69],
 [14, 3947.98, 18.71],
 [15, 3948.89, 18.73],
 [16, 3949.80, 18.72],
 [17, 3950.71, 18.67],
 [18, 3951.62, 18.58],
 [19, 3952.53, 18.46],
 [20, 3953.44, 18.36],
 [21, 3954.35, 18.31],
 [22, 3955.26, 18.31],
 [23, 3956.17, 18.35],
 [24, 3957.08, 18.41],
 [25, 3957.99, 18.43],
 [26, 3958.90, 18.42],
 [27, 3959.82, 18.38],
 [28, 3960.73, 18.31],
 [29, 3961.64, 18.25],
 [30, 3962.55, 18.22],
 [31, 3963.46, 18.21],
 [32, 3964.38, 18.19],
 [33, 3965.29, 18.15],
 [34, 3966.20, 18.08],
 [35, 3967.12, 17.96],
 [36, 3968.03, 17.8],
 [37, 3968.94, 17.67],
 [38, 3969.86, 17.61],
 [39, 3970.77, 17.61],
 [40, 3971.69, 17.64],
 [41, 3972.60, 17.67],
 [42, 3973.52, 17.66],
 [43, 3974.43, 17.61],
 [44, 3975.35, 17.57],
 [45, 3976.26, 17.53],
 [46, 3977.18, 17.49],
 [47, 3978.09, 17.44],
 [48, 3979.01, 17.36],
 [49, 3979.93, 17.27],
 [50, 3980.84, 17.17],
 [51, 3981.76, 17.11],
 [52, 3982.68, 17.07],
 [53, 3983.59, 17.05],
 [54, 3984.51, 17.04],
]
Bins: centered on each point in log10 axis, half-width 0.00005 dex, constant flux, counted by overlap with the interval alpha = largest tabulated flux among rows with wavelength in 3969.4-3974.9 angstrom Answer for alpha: 17.67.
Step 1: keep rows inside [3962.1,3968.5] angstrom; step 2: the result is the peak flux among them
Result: 18.22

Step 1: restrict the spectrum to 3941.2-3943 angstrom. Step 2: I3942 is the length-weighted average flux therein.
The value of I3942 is 18.7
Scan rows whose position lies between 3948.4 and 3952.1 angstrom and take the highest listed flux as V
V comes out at 18.73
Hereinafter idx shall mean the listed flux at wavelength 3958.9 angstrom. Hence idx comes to 18.42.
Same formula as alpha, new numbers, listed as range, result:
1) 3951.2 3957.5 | 18.58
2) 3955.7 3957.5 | 18.41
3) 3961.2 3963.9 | 18.25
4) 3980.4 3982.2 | 17.17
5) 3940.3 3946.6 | 18.79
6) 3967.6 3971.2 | 17.8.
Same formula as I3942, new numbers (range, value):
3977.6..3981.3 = 17.3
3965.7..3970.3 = 17.8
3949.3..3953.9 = 18.6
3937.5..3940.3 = 18.6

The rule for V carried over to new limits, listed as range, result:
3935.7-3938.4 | 18.43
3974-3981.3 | 17.61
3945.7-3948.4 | 18.71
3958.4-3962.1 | 18.42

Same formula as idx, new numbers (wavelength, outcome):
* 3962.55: 18.22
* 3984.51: 17.04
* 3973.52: 17.66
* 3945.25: 18.7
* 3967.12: 17.96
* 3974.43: 17.61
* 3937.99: 18.43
